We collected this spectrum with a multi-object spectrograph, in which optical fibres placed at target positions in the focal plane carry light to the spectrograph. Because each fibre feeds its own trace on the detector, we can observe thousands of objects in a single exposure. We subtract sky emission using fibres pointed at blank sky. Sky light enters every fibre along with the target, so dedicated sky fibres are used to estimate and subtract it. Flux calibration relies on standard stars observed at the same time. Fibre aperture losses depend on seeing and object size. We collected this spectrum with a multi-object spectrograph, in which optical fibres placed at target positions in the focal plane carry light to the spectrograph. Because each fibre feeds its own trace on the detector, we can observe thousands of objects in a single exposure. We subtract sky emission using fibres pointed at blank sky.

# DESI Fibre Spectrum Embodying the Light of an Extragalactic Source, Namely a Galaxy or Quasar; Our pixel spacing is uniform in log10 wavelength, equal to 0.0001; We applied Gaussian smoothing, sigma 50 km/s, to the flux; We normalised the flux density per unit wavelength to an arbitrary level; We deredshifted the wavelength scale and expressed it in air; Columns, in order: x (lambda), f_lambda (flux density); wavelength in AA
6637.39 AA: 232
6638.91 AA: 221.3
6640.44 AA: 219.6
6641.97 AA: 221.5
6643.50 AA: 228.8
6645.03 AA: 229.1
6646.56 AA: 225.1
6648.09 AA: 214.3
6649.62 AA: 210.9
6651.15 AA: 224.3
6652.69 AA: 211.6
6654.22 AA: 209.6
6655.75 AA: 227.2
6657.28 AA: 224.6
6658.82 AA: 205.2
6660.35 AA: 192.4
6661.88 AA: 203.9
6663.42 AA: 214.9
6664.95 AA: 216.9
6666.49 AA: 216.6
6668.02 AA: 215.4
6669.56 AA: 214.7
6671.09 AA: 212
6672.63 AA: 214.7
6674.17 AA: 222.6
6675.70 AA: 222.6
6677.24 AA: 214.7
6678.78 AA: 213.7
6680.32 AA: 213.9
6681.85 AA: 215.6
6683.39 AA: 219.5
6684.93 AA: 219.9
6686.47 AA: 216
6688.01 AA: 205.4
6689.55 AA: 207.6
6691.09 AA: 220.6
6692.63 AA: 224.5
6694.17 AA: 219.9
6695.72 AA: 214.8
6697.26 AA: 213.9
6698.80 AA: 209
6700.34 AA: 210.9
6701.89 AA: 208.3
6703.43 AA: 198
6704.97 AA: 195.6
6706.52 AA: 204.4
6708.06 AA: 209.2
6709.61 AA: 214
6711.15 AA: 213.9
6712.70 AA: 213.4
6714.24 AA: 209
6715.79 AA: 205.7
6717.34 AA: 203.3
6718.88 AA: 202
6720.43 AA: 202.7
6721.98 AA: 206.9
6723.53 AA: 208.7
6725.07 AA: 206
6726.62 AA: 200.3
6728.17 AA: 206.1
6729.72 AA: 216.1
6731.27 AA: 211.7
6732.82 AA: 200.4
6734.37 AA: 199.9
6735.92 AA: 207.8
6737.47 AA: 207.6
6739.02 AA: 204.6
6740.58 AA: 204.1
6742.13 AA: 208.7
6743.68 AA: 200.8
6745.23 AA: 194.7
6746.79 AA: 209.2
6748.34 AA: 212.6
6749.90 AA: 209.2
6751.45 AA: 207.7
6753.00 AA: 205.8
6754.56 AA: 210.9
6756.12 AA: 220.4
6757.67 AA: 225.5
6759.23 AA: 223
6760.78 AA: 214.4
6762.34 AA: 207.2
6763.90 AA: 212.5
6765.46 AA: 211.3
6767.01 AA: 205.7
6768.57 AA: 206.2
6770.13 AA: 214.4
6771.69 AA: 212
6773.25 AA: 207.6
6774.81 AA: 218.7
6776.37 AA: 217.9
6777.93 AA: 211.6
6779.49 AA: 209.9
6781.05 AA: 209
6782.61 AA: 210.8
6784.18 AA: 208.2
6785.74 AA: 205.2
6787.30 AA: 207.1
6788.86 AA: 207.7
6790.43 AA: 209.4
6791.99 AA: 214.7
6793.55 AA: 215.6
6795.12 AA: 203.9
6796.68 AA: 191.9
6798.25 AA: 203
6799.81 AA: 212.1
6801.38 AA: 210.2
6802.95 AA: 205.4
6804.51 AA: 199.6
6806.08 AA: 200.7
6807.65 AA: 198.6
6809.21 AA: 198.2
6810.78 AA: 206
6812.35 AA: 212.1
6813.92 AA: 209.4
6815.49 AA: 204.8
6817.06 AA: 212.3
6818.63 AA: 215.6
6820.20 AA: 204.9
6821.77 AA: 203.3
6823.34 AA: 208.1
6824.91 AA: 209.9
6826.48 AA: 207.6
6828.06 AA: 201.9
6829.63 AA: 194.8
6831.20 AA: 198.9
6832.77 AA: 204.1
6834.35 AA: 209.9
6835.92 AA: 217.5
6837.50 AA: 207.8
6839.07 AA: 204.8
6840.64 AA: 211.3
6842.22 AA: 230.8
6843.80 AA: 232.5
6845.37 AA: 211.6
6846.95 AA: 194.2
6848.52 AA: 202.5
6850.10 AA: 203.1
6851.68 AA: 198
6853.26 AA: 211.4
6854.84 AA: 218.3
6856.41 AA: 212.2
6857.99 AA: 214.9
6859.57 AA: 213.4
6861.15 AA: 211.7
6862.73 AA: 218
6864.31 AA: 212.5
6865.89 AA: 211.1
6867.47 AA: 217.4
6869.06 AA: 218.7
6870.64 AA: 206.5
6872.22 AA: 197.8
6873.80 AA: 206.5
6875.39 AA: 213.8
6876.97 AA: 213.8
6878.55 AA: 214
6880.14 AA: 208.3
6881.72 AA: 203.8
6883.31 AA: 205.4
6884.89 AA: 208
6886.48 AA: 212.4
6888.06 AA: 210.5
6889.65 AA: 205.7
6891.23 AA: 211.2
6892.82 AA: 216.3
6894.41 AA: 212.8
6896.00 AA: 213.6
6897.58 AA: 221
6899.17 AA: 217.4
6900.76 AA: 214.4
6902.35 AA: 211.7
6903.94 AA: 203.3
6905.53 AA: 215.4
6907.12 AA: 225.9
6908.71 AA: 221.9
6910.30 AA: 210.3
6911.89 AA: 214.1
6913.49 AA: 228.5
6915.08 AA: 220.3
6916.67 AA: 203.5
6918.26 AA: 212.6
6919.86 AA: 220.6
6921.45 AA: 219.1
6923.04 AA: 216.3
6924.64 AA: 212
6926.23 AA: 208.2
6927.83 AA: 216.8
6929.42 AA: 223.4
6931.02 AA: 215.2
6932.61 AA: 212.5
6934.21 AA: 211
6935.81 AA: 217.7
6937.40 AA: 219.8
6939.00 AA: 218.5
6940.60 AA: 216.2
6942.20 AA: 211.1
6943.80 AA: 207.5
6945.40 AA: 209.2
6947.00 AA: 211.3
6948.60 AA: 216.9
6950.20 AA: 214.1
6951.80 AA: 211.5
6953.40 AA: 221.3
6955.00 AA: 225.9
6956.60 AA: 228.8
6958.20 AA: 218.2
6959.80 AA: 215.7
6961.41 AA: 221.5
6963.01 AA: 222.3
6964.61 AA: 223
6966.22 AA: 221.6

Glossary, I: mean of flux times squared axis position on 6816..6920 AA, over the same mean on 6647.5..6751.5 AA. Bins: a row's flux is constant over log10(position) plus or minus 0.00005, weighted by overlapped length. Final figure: 1.1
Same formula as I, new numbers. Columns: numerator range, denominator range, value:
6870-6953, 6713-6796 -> 1.07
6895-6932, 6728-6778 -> 1.08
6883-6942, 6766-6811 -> 1.07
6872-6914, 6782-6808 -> 1.06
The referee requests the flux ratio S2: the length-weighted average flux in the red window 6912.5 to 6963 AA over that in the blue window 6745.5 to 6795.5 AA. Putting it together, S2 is 1.0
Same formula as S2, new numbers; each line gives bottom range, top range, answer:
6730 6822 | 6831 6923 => 1.02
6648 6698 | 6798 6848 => 0.97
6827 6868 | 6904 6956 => 1.03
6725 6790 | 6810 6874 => 1.00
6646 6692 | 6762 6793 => 0.98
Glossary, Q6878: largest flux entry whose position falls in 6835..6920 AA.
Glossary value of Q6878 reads 232.5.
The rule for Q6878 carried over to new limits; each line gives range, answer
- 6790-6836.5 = 217.5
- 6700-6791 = 225.5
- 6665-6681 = 222.6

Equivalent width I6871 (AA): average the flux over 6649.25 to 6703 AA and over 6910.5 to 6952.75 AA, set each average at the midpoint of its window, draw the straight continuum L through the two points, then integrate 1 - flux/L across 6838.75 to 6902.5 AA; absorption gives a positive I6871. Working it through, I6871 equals 0.9 AA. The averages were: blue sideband 214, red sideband 215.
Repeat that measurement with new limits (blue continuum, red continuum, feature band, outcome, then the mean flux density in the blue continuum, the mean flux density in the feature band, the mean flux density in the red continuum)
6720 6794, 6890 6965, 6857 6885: 0.4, 209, 211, 216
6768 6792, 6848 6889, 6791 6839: 1.0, 211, 206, 210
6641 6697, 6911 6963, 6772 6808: 1.4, 216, 208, 216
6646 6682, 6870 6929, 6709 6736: 0.9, 215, 207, 213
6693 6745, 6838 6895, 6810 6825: 0.1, 207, 209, 211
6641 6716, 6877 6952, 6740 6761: 0.4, 214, 211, 214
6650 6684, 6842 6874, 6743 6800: 0.8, 215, 210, 211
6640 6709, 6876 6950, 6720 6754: 1.3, 214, 206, 214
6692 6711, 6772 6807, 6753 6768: -0.4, 210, 214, 208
